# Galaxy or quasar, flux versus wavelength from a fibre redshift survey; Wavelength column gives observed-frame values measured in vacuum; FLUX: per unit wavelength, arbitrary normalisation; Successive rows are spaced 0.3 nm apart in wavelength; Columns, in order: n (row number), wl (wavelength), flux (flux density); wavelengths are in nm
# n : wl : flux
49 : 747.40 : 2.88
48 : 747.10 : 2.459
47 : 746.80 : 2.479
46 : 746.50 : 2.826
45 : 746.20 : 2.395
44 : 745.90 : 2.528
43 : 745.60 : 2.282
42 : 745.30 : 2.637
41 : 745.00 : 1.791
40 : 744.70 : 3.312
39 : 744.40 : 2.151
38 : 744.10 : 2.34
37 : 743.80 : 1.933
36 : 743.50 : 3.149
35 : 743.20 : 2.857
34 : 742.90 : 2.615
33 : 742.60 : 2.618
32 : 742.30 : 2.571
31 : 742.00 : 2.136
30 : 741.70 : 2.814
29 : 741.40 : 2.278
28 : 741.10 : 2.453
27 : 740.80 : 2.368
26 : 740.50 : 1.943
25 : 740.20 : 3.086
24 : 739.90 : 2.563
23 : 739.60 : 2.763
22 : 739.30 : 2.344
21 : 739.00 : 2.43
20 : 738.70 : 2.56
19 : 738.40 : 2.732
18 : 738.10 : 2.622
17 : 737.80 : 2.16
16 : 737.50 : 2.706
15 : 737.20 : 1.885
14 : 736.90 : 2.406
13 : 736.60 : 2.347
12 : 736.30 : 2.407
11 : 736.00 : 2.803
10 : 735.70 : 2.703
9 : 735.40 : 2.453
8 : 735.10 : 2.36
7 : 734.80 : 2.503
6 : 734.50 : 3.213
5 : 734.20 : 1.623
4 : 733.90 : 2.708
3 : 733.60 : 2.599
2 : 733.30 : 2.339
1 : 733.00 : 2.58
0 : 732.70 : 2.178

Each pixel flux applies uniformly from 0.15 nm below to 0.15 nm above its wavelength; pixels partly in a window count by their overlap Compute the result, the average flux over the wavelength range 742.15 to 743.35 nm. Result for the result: 2.67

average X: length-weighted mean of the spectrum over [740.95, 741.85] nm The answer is 2.51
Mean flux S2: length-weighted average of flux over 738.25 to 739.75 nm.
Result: 2.57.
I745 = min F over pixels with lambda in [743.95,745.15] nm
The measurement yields 1.791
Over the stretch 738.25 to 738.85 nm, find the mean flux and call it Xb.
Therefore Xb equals 2.65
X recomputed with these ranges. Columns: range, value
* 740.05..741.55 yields 2.43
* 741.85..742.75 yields 2.44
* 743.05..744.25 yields 2.57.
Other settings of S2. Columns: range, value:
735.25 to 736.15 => 2.65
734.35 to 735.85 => 2.65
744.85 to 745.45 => 2.21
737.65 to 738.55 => 2.5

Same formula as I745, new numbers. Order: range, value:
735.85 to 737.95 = 1.885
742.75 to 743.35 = 2.615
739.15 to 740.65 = 1.943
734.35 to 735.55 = 2.36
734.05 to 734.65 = 1.623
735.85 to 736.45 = 2.407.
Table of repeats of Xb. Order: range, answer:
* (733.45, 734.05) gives 2.65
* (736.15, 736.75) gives 2.38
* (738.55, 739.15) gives 2.5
